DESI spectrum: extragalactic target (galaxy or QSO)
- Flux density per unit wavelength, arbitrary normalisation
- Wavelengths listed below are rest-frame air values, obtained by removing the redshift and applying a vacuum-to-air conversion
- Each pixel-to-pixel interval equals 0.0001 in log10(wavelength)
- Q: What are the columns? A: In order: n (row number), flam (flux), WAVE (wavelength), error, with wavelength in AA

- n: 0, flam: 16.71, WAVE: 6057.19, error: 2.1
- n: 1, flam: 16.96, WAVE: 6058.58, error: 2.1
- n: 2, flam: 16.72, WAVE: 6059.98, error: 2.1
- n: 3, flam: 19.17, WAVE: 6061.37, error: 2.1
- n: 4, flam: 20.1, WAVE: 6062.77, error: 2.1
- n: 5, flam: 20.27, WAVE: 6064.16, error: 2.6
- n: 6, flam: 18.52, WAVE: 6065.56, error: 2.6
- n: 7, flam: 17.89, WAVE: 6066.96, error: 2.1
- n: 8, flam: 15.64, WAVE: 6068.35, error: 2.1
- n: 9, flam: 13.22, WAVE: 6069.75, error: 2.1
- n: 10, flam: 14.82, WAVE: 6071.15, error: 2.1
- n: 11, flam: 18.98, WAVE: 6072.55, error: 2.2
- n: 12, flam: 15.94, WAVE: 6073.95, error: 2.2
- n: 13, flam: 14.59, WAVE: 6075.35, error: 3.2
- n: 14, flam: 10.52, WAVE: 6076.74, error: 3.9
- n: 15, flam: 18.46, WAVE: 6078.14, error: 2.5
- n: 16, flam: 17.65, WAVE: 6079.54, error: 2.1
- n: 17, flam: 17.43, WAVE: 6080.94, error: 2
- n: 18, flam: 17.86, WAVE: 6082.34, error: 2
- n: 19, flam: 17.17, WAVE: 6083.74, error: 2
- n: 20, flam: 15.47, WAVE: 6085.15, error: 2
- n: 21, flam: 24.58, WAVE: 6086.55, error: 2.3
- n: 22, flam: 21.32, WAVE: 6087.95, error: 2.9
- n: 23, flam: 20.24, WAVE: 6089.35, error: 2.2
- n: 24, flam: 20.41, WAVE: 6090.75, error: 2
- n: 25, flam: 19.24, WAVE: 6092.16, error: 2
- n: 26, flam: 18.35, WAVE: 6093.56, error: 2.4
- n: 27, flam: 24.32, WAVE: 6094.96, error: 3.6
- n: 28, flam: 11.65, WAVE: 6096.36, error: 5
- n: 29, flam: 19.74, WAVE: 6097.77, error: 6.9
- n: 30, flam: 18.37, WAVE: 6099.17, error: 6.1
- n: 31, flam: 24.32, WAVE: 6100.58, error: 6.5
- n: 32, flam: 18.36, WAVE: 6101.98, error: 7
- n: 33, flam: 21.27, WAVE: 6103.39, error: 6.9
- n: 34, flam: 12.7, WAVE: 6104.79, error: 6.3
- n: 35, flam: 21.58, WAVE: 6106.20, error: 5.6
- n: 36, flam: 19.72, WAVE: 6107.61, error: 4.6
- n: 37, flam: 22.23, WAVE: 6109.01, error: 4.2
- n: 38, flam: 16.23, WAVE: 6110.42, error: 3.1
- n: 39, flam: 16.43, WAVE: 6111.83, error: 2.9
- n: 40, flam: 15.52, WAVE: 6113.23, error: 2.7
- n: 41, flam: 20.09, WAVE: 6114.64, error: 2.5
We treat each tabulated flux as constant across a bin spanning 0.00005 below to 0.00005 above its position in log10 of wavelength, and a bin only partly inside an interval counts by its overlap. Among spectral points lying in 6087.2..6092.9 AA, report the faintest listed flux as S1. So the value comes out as 19.24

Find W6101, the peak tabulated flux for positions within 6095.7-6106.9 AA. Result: 24.32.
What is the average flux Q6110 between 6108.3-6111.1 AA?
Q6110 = 19.3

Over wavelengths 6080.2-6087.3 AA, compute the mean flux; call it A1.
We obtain 18.5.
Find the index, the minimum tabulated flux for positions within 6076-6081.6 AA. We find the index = 10.52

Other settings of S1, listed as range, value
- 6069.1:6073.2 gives 13.22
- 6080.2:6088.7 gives 15.47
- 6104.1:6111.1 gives 12.7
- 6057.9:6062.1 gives 16.72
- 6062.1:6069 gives 15.64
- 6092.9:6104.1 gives 11.65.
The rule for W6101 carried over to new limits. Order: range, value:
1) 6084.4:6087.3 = 24.58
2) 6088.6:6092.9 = 20.41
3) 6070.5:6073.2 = 18.98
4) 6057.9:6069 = 20.27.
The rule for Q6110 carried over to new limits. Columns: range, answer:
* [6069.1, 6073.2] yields 15.6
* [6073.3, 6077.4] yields 13.7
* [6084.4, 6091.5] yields 20.4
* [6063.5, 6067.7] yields 18.8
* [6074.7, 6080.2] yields 15.3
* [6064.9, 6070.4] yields 16.3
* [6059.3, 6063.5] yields 18.7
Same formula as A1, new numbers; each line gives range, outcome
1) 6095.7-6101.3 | 18.6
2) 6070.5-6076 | 16.1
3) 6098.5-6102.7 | 20.3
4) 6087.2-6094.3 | 20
